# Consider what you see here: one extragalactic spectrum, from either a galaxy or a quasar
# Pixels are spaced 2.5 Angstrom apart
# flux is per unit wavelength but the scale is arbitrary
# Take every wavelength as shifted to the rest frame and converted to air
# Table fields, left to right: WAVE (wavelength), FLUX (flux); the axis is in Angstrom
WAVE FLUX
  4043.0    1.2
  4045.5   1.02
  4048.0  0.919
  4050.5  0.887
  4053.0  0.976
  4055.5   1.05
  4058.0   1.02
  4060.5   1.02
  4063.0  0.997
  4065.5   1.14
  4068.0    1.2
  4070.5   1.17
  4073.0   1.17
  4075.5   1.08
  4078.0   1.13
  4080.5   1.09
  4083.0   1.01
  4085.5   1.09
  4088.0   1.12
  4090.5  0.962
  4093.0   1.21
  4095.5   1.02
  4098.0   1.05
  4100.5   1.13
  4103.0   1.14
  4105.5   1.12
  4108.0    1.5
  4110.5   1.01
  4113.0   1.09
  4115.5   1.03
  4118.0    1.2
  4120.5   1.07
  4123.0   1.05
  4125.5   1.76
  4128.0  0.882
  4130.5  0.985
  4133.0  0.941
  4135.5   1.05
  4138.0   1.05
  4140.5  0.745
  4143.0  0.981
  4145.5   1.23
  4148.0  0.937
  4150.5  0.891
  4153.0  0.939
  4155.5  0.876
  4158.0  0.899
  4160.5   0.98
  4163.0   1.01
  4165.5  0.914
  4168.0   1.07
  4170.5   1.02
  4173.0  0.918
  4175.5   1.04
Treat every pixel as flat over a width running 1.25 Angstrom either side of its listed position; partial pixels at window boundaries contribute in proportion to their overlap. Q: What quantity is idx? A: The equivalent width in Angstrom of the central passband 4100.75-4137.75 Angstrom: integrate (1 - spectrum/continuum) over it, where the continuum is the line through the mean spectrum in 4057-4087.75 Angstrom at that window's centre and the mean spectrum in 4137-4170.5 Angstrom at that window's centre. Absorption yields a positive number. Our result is -3.9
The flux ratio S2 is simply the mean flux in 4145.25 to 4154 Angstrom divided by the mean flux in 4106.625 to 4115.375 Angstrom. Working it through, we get 0.83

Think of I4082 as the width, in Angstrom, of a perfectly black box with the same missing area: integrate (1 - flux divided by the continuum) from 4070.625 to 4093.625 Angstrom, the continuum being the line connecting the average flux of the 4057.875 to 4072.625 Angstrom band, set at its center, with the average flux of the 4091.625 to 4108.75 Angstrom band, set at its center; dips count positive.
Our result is 0.6 Angstrom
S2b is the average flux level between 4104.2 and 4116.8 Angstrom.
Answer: 1.15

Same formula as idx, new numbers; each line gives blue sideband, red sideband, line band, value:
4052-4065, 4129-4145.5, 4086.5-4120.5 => -4.2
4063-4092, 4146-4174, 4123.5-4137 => -1.4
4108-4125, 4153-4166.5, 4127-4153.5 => 1.5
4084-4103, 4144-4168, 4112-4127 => -2.3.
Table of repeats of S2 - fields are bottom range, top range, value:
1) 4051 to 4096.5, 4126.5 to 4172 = 0.90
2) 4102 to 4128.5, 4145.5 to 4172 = 0.82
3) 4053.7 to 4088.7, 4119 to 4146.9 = 0.98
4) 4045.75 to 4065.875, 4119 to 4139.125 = 1.10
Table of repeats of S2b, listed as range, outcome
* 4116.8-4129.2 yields 1.19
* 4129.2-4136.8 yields 0.992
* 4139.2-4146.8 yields 0.985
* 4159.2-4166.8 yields 0.968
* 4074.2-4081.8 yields 1.1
